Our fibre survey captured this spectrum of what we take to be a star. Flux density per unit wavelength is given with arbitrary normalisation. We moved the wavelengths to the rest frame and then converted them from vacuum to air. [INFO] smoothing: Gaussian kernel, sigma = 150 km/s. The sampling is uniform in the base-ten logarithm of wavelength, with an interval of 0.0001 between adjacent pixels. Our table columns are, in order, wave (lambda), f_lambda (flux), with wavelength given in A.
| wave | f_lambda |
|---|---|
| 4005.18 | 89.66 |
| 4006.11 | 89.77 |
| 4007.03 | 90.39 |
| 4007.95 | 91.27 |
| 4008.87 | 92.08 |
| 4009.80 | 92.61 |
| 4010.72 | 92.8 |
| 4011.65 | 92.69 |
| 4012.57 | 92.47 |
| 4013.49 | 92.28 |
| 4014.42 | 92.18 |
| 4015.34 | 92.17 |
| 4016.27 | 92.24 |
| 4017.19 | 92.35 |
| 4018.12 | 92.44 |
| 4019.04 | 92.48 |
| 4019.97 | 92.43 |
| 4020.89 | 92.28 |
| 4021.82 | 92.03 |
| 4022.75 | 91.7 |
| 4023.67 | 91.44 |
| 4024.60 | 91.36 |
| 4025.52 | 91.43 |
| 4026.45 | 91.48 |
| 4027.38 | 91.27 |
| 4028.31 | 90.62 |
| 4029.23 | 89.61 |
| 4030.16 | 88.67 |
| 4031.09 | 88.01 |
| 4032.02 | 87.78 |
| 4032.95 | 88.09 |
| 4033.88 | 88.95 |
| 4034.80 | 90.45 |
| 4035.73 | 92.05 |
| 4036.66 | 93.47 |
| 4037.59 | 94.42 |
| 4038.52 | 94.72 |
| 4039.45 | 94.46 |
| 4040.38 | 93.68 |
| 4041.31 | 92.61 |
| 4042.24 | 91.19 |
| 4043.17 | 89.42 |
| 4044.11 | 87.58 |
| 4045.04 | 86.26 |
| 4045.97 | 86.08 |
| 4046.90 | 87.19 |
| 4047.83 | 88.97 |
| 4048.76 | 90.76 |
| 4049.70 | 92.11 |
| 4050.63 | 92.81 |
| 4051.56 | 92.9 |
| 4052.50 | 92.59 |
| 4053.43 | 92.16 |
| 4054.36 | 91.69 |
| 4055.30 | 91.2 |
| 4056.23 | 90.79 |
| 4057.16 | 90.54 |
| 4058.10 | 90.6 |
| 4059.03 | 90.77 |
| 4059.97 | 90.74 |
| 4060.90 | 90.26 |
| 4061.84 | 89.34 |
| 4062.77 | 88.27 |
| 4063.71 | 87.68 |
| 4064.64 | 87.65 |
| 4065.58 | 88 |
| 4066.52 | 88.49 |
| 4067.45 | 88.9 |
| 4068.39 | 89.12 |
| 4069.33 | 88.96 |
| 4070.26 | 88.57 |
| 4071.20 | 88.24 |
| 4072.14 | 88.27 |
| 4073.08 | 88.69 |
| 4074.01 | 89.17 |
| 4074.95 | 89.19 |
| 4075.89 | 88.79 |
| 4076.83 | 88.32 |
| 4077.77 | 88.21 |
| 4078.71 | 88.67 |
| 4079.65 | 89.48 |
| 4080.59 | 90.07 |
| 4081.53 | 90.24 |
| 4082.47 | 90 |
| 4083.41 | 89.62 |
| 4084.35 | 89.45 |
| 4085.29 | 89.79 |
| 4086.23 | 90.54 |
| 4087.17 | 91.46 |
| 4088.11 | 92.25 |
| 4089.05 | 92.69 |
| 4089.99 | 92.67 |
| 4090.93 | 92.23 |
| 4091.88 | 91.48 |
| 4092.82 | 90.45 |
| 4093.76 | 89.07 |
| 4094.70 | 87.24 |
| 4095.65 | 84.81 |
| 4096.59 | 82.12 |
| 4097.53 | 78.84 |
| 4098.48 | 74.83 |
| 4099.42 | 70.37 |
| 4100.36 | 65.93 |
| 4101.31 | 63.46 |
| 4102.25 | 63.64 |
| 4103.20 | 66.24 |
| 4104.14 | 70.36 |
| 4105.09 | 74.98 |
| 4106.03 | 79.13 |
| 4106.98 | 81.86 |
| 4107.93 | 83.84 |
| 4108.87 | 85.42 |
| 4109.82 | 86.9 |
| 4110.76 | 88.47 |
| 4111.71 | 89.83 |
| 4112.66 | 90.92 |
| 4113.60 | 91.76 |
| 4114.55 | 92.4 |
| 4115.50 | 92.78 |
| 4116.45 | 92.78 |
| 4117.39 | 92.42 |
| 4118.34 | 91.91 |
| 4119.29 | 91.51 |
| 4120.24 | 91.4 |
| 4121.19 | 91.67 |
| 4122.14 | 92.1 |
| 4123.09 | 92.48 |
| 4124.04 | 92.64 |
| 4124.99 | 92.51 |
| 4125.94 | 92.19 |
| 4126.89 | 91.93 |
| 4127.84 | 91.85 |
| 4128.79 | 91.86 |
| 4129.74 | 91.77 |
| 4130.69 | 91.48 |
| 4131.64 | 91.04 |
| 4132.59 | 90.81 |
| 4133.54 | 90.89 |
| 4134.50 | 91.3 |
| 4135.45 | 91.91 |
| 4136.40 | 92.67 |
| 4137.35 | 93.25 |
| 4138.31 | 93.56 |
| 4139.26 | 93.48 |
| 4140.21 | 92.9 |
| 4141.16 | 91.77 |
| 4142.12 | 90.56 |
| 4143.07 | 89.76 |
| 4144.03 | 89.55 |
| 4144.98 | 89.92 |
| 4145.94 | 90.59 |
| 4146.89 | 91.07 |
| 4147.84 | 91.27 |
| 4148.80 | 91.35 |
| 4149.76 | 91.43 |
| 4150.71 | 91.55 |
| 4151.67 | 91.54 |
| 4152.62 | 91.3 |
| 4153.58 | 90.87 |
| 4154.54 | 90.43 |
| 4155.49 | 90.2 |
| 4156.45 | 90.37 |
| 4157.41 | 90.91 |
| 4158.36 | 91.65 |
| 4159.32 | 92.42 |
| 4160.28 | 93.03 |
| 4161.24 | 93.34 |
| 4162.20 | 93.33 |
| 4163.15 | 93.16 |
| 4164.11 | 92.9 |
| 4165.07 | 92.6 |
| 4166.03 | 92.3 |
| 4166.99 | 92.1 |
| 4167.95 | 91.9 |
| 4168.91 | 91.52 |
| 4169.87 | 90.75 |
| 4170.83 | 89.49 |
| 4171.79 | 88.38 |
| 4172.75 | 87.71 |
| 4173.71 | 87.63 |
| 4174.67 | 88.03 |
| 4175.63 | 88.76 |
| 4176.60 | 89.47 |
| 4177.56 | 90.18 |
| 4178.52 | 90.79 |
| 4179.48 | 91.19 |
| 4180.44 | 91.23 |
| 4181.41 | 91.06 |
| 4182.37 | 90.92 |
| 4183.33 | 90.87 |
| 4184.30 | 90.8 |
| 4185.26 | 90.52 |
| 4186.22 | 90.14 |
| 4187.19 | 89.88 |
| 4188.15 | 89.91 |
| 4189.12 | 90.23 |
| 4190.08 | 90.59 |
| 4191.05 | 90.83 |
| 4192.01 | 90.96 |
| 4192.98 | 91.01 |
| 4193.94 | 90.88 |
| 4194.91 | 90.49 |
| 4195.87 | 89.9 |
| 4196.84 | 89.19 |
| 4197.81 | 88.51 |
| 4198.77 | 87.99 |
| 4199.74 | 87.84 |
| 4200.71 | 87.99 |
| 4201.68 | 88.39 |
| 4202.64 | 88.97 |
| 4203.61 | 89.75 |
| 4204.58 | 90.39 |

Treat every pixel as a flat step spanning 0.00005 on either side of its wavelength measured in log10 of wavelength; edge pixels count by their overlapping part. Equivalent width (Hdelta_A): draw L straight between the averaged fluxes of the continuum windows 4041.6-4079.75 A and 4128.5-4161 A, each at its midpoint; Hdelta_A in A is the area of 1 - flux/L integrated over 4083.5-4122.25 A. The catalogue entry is 2.3 A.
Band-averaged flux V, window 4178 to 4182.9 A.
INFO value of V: 91.1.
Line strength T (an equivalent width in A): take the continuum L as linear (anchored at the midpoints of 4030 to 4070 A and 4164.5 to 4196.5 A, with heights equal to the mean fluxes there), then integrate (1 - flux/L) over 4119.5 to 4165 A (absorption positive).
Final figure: -0.7 A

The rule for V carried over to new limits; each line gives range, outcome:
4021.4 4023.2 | 91.7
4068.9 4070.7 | 89.1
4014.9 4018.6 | 92.3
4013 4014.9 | 92.4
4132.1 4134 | 91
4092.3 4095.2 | 88.9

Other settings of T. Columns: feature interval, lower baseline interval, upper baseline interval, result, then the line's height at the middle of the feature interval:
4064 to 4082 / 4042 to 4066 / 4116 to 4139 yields 0.33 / 90.4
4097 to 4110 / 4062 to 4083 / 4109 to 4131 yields 2.31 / 90.5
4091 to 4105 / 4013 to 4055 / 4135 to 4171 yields 2.14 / 91.4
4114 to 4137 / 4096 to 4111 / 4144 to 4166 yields -2.61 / 82.6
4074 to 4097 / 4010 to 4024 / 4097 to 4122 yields -1.20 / 85.1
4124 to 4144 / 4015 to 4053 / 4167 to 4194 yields -0.30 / 90.5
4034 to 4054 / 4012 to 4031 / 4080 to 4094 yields 0.03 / 91.3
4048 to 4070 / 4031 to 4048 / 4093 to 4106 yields -1.23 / 85.5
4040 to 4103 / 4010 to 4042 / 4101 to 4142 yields 1.61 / 90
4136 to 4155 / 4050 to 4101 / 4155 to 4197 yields -0.29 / 90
